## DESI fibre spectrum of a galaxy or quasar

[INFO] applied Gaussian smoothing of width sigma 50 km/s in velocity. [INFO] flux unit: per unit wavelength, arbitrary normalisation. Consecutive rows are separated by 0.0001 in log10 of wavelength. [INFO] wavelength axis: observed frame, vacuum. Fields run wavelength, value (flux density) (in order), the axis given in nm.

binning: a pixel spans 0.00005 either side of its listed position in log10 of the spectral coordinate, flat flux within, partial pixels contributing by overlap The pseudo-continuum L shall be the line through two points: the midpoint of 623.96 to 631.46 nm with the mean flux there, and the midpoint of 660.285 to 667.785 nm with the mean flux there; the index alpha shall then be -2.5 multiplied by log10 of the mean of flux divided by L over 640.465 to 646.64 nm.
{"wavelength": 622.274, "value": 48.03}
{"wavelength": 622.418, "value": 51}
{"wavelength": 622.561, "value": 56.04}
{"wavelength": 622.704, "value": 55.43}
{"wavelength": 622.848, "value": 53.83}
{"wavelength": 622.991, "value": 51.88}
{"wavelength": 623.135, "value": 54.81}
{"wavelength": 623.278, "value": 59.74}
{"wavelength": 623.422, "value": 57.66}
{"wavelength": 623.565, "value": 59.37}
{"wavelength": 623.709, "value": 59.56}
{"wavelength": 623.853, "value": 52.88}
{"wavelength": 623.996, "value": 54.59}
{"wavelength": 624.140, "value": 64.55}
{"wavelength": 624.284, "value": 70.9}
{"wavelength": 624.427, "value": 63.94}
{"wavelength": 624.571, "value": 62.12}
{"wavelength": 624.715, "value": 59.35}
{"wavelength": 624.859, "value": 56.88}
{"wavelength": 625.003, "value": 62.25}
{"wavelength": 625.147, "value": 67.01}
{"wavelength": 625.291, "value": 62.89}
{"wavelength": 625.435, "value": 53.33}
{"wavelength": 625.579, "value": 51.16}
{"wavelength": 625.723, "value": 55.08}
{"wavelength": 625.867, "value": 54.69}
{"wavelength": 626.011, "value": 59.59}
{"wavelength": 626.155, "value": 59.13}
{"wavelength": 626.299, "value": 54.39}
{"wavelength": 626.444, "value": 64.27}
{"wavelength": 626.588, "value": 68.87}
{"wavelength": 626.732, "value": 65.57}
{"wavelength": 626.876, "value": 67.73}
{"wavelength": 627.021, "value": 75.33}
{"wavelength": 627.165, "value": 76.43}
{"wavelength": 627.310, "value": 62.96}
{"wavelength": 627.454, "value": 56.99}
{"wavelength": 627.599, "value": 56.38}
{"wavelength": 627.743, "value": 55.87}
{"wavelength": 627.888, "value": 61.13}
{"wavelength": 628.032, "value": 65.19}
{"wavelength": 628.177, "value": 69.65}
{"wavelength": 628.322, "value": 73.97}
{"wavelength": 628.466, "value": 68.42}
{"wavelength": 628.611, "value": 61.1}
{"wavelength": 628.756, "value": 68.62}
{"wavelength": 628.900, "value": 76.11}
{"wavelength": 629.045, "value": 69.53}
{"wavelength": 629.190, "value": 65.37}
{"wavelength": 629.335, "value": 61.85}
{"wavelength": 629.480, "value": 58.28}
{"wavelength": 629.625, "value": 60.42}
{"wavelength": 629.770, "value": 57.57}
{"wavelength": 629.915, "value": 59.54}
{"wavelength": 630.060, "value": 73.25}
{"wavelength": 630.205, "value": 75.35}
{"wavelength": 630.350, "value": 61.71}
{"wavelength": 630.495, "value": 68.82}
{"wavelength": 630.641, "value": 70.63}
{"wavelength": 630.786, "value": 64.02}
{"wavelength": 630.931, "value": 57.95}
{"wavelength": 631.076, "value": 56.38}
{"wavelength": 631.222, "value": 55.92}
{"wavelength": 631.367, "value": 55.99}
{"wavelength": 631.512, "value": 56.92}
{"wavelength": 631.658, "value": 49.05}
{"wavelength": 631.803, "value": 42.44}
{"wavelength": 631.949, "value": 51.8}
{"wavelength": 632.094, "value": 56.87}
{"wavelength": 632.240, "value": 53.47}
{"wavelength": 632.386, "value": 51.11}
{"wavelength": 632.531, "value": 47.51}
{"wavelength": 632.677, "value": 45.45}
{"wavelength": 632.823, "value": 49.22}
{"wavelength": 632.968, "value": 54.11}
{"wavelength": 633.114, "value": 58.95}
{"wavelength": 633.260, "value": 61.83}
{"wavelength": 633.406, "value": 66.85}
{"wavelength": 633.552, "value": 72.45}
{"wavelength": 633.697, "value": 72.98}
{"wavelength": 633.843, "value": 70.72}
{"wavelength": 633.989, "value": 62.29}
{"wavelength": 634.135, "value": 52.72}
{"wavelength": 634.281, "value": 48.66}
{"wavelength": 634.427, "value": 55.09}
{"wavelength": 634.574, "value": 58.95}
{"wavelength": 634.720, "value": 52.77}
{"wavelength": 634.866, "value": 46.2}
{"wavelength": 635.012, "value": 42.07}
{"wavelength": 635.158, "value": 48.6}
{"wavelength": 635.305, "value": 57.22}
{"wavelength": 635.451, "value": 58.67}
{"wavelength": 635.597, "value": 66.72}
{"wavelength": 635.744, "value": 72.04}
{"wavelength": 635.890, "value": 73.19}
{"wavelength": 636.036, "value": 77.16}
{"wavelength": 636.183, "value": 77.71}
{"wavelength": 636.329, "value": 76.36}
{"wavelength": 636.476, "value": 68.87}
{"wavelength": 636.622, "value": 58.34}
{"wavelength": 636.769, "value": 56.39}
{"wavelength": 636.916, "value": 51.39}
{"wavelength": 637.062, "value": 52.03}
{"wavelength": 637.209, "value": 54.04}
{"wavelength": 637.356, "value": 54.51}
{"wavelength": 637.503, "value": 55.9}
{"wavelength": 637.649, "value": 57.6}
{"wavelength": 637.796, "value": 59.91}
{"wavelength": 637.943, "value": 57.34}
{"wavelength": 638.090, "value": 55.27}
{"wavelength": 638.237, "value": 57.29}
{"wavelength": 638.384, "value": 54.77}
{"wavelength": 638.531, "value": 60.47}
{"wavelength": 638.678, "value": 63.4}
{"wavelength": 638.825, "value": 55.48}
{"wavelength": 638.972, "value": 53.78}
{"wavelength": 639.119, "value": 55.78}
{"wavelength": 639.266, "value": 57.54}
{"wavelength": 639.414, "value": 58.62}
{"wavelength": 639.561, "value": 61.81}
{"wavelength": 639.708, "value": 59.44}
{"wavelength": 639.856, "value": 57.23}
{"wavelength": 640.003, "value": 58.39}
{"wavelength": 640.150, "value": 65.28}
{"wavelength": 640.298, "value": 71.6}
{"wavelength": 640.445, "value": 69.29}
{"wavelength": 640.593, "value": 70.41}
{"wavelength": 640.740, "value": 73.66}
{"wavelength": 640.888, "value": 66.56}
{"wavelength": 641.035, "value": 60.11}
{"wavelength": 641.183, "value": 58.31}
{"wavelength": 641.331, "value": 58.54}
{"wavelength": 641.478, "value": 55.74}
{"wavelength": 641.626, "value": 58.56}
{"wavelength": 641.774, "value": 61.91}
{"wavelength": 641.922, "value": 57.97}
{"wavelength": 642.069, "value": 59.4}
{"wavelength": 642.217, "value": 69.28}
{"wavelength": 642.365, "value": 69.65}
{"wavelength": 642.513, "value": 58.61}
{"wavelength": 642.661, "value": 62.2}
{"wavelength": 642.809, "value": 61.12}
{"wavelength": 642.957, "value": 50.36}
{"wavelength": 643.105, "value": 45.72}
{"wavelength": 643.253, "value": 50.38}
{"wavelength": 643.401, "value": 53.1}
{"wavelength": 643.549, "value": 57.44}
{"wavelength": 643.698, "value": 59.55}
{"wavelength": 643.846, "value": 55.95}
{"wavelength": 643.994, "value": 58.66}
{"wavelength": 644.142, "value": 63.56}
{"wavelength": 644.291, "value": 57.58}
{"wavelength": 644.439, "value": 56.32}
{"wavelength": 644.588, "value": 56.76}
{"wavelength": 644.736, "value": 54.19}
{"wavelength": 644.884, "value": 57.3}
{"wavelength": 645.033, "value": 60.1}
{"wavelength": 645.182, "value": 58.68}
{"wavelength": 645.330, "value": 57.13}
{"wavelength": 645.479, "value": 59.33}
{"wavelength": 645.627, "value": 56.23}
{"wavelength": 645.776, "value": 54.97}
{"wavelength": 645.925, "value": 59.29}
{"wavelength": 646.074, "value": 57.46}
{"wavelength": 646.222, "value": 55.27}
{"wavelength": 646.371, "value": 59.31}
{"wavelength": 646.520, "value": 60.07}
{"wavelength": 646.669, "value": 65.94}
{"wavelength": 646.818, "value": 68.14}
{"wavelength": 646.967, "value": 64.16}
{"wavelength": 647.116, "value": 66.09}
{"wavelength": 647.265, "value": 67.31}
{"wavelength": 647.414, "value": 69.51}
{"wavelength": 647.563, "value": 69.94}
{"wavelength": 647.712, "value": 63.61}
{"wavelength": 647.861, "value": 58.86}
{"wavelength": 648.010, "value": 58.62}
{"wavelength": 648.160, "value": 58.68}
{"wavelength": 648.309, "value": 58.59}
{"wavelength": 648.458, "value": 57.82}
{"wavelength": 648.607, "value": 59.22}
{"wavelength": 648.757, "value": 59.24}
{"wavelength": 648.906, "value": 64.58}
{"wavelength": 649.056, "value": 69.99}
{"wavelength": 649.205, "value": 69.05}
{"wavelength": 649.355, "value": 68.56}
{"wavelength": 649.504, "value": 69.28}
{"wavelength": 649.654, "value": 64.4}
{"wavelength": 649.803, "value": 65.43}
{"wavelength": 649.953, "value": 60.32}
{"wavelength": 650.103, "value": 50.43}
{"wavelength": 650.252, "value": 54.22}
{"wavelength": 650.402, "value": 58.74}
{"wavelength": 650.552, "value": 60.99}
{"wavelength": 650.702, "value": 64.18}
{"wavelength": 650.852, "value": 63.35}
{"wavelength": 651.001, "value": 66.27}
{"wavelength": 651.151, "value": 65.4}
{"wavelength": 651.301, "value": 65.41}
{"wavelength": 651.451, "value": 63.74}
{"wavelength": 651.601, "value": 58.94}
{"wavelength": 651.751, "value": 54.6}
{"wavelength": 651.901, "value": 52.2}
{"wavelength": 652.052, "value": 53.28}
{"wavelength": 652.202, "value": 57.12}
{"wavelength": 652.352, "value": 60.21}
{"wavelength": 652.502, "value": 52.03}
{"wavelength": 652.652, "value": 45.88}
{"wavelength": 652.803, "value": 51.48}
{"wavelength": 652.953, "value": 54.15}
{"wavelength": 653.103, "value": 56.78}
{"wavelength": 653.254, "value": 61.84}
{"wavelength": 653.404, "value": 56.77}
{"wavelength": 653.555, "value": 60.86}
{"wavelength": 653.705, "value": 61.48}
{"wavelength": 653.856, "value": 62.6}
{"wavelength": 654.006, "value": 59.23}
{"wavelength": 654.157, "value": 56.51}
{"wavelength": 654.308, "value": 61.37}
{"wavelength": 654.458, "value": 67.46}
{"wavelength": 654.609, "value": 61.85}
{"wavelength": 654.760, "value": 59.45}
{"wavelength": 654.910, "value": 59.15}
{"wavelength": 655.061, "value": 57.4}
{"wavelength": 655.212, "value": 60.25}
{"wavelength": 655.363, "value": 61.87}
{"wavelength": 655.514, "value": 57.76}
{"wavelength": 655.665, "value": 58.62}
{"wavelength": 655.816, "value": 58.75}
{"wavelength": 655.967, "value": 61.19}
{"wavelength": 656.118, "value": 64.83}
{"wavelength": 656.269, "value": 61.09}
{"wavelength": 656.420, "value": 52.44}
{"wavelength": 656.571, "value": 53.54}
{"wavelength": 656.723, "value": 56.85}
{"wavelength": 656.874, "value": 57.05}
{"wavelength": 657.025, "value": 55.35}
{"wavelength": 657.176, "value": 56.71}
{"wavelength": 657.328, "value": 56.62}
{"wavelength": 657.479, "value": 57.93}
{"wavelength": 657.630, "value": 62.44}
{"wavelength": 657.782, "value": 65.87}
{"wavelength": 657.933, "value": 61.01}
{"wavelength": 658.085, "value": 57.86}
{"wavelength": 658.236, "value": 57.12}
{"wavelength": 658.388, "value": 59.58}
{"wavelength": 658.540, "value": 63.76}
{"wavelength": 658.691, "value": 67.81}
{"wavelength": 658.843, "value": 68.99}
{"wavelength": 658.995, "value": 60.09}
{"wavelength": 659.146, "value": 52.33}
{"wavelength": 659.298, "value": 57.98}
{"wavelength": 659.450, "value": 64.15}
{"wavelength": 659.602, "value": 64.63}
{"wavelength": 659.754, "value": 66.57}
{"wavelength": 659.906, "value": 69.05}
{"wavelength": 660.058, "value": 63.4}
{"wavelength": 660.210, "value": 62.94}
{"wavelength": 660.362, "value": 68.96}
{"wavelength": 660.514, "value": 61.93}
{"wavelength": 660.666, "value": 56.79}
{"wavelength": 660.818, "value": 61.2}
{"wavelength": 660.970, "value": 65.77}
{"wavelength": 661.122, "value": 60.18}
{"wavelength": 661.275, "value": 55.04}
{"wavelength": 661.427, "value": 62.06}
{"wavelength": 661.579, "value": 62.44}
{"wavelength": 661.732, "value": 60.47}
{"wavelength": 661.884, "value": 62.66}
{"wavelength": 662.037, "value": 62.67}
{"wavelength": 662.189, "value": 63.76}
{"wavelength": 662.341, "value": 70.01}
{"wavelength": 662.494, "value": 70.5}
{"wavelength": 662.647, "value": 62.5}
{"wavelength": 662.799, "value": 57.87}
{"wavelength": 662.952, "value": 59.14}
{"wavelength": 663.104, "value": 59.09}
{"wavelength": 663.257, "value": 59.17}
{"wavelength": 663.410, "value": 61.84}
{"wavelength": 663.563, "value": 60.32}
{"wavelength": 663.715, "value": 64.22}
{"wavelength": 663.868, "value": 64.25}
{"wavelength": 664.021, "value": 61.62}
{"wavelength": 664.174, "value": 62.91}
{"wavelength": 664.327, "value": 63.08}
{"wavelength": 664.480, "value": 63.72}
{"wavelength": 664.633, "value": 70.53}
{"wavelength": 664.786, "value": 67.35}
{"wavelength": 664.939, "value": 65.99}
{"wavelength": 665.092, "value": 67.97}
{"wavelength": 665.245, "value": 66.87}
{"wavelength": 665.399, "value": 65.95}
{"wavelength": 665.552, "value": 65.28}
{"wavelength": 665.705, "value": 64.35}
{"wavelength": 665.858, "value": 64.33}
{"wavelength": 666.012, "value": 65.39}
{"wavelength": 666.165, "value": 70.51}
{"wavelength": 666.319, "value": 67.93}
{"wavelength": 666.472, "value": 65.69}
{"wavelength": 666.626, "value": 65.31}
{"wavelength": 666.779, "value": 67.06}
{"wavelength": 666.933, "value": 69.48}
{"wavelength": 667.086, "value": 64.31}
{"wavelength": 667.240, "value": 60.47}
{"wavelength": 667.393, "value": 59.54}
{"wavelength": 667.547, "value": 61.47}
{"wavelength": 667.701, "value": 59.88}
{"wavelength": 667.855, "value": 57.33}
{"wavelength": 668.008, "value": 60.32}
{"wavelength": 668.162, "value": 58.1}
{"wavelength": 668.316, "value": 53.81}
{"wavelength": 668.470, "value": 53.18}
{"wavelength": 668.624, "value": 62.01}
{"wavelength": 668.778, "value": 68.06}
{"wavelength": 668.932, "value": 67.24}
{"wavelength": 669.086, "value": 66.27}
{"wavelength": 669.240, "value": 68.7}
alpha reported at 0.08 mag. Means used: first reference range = 63.1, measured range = 59.1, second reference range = 63.7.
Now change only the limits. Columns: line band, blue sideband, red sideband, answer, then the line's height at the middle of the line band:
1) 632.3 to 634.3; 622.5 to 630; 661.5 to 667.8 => 0.065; 62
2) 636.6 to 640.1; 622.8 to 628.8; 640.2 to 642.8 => 0.112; 63.1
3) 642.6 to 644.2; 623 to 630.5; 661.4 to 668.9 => 0.125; 62.9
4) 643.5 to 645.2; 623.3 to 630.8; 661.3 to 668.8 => 0.093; 63.2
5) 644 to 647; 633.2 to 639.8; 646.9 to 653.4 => 0.026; 60.4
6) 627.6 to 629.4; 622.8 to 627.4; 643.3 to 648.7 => -0.094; 60.6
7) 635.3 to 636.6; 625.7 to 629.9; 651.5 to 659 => -0.126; 62.3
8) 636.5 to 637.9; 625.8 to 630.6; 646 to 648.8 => 0.134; 63.5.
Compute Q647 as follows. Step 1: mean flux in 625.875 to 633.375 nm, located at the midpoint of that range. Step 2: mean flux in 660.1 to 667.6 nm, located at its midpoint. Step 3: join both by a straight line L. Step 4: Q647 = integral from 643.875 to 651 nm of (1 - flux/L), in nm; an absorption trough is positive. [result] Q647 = 0.156 nm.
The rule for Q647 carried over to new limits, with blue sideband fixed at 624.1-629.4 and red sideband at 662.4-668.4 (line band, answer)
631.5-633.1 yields 0.32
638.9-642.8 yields 0.10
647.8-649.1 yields 0.06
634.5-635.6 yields 0.18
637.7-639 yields 0.12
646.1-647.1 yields 0.02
